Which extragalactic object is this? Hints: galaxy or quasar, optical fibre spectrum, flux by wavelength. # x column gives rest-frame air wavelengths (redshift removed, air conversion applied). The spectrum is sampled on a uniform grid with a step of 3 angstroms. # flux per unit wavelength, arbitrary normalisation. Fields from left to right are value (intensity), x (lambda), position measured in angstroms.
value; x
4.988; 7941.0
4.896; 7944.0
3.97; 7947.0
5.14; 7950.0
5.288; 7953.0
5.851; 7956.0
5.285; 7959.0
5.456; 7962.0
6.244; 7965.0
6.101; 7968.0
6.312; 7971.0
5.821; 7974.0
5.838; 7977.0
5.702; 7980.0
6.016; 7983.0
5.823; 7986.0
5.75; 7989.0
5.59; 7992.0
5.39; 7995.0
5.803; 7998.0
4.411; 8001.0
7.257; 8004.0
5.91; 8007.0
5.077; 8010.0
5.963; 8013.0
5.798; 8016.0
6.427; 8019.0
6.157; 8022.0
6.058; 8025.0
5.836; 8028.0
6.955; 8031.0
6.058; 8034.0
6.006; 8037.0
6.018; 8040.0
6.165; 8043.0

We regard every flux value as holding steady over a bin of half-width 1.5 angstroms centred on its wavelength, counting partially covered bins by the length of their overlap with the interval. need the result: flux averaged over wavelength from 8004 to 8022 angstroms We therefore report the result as 5.98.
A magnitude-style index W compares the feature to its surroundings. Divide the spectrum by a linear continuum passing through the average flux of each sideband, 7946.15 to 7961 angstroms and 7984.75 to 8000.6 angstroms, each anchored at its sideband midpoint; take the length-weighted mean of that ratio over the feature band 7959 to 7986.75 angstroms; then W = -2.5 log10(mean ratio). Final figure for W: -0.10 mag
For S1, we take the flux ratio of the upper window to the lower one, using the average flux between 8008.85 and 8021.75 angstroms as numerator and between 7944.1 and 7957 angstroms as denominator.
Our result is 1.17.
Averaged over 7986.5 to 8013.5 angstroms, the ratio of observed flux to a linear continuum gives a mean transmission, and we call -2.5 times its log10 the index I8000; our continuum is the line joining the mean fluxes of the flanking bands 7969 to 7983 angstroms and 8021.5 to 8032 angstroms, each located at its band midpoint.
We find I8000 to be 0.07 mag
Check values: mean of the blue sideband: 5.94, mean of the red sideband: 6.23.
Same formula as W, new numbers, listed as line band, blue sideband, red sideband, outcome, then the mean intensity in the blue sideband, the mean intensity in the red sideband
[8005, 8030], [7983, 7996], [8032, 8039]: 0.00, 5.69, 6.1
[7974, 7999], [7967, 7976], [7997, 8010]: 0.03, 6.06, 5.76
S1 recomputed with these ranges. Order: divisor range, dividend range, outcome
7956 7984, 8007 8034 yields 1.03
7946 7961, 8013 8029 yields 1.17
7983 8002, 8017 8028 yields 1.11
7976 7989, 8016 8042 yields 1.06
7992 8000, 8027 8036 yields 1.14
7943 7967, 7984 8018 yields 1.08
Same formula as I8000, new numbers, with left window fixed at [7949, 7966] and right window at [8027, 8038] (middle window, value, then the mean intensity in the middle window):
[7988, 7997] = 0.054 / 5.58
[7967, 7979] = -0.060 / 6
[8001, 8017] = 0.029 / 5.86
